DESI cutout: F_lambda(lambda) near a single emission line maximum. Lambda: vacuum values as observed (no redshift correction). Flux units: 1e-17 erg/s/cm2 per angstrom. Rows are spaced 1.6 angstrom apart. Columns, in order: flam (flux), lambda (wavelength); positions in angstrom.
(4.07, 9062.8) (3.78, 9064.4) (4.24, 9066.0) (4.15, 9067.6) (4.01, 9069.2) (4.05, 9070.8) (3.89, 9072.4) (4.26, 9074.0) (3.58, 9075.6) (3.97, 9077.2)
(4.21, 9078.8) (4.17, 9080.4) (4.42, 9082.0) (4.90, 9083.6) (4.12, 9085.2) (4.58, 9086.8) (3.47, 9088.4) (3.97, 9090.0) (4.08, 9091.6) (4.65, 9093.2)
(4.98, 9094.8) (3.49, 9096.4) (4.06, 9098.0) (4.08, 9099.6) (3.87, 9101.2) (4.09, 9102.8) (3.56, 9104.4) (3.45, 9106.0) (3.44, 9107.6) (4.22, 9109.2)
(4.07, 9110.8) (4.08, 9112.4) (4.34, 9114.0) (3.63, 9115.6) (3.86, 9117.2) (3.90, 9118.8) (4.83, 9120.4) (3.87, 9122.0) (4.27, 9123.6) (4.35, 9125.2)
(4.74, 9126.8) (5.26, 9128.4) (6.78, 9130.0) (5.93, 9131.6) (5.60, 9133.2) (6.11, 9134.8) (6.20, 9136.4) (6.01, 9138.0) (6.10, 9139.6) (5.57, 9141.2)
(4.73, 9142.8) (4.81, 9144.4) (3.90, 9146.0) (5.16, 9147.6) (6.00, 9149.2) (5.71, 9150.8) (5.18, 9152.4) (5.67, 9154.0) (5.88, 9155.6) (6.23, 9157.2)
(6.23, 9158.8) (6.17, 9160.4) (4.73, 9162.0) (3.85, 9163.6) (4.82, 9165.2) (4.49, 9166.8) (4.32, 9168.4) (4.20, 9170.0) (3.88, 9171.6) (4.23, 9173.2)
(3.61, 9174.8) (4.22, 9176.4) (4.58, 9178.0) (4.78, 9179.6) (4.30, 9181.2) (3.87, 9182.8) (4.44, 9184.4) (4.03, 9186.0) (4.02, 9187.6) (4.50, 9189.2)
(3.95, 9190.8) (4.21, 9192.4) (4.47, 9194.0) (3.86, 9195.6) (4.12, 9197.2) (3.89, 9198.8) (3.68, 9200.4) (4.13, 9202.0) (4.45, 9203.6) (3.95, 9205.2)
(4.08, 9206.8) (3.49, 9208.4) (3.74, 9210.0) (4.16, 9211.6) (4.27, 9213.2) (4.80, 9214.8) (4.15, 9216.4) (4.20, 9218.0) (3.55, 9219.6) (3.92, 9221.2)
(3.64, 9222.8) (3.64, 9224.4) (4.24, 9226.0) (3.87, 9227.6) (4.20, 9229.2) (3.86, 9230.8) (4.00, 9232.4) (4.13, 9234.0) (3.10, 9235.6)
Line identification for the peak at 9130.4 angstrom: [S II] 6716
